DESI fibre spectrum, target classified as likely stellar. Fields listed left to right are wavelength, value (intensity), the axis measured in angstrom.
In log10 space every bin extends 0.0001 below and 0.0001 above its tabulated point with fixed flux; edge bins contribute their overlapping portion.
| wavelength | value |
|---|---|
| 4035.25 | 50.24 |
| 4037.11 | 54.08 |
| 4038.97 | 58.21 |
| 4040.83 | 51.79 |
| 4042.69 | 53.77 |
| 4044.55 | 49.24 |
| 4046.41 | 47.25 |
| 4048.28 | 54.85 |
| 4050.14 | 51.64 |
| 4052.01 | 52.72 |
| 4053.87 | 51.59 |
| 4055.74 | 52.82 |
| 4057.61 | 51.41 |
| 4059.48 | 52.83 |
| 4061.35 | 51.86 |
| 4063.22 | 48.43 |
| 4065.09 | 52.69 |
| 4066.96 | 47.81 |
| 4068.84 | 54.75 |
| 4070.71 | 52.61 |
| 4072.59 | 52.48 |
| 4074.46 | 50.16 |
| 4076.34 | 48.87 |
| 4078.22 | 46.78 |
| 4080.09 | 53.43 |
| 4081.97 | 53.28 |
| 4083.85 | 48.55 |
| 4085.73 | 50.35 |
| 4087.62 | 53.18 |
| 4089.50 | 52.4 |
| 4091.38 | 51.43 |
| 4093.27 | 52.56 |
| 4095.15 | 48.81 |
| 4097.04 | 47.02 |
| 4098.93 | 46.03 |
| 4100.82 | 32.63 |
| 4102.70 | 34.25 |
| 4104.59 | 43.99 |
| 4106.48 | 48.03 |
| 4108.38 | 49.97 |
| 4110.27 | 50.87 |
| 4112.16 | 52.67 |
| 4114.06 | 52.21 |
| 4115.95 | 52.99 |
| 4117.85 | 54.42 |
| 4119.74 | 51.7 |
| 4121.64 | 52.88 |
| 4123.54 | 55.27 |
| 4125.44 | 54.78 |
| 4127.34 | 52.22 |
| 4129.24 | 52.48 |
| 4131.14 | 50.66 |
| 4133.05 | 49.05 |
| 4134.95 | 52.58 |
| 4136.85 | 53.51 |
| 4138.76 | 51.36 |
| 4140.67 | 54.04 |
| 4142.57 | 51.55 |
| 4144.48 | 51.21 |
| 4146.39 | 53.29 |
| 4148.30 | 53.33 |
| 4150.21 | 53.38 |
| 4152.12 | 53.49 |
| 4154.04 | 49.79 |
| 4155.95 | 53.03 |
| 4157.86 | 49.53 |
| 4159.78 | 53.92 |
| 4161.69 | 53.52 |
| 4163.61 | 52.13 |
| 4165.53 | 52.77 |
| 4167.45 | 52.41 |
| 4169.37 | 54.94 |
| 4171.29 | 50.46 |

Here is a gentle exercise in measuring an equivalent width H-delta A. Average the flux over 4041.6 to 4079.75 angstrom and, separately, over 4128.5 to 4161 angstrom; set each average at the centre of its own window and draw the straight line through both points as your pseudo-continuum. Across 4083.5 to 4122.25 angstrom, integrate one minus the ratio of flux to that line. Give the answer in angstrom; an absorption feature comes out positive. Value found 2.1 angstrom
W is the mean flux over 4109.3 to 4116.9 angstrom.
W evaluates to 52.2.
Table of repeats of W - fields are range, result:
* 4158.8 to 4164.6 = 53.1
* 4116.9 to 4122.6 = 53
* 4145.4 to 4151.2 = 53.3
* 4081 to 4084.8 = 50.9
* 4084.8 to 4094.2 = 51.9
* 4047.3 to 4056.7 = 52.7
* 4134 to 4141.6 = 52.9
